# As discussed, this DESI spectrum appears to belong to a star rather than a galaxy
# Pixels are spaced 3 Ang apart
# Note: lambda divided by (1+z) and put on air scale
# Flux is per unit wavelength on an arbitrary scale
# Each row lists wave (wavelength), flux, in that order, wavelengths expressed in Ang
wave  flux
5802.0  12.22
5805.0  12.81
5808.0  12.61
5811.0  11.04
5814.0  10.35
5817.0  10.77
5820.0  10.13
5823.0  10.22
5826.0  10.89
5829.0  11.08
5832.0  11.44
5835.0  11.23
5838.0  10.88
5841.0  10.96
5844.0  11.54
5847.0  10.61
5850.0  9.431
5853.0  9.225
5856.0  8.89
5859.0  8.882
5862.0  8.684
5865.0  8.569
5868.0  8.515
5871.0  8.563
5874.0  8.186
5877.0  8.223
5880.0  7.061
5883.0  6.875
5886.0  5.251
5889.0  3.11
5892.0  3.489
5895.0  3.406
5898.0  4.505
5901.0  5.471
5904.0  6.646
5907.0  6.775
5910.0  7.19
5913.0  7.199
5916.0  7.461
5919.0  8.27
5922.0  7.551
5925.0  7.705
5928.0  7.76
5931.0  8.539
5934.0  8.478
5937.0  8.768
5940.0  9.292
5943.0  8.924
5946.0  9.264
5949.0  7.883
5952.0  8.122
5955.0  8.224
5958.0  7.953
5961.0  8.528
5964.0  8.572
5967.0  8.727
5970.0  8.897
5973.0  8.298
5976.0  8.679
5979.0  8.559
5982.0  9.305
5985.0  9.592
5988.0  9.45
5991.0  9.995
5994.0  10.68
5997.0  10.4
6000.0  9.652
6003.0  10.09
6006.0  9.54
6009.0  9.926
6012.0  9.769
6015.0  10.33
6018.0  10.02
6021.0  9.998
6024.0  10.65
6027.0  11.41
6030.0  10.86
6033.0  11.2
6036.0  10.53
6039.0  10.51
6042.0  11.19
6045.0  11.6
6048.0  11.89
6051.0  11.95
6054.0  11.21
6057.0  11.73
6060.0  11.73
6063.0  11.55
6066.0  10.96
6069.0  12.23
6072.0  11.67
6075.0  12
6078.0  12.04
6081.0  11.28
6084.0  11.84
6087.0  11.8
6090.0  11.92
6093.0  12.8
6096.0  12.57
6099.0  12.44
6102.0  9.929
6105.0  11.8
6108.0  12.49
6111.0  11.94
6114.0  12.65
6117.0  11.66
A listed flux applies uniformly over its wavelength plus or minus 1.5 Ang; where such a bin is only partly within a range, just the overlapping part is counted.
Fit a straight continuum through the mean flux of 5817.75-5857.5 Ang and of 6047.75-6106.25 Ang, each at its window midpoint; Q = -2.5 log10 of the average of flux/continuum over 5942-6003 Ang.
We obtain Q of 0.24 mag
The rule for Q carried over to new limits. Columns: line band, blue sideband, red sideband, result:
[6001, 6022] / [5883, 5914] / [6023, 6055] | 0.01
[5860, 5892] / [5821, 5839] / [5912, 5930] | 0.29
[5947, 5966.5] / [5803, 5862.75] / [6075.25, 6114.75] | 0.33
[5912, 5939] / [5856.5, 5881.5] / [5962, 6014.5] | 0.11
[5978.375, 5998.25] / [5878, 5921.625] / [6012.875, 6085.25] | -0.07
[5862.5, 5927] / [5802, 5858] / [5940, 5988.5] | 0.41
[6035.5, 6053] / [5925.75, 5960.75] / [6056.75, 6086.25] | -0.03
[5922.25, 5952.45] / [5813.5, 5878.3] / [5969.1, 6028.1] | 0.16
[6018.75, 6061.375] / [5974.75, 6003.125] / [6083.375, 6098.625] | -0.02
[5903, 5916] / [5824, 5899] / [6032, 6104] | 0.29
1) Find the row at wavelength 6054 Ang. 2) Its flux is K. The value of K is 11.21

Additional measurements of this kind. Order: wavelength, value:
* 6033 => 11.2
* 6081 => 11.28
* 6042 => 11.19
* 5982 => 9.305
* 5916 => 7.461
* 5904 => 6.646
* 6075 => 12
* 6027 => 11.41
